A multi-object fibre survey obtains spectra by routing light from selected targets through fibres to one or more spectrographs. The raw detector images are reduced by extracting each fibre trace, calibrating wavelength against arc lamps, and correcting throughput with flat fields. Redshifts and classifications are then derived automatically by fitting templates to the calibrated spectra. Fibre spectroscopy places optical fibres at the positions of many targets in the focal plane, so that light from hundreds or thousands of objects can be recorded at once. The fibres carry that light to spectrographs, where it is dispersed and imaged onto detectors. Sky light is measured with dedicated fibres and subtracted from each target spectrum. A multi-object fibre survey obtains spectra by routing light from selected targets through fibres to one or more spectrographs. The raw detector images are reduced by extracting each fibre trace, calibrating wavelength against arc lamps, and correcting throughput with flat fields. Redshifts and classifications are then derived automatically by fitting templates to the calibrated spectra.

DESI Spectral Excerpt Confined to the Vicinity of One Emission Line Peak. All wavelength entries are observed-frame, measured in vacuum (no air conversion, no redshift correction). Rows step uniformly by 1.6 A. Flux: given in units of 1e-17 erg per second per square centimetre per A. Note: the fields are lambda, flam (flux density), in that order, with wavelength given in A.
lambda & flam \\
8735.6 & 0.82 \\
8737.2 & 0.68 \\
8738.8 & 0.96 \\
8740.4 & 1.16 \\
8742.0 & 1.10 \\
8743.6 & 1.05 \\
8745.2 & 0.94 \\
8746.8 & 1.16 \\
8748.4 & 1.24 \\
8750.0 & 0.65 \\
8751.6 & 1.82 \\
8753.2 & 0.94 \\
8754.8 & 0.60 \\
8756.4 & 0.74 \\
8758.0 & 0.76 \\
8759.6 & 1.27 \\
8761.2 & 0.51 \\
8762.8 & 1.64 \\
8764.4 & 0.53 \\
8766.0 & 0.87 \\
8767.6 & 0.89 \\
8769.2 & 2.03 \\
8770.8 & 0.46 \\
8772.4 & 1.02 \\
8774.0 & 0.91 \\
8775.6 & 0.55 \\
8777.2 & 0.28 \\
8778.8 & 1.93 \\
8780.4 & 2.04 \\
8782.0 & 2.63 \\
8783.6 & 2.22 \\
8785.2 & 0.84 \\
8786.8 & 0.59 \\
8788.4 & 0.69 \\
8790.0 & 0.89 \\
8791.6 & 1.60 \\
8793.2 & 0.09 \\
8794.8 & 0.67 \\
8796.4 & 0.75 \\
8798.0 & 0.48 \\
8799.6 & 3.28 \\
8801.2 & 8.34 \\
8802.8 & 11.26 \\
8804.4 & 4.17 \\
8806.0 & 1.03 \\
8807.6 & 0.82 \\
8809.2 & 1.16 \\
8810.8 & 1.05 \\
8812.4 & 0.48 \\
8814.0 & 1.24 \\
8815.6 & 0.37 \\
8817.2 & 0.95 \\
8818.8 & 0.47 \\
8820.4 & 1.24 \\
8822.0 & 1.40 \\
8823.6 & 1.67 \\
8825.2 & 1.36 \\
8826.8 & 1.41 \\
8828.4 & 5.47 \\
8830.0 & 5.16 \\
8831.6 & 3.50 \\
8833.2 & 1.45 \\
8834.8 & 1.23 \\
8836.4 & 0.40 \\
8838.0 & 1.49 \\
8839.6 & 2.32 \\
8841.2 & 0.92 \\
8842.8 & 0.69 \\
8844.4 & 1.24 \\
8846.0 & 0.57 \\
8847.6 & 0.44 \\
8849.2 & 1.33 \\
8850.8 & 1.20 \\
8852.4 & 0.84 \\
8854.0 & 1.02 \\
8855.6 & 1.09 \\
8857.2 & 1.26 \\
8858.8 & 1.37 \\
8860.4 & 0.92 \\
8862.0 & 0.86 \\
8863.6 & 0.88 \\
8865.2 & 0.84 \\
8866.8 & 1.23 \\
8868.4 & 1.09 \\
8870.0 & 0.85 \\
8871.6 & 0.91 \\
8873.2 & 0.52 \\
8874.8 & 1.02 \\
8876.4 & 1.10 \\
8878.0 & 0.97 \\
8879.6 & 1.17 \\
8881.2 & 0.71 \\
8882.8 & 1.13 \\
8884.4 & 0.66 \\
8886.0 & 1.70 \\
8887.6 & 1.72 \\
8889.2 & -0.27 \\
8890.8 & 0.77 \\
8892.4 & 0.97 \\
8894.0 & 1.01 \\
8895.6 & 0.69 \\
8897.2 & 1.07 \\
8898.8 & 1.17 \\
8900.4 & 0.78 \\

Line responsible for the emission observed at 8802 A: H-alpha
